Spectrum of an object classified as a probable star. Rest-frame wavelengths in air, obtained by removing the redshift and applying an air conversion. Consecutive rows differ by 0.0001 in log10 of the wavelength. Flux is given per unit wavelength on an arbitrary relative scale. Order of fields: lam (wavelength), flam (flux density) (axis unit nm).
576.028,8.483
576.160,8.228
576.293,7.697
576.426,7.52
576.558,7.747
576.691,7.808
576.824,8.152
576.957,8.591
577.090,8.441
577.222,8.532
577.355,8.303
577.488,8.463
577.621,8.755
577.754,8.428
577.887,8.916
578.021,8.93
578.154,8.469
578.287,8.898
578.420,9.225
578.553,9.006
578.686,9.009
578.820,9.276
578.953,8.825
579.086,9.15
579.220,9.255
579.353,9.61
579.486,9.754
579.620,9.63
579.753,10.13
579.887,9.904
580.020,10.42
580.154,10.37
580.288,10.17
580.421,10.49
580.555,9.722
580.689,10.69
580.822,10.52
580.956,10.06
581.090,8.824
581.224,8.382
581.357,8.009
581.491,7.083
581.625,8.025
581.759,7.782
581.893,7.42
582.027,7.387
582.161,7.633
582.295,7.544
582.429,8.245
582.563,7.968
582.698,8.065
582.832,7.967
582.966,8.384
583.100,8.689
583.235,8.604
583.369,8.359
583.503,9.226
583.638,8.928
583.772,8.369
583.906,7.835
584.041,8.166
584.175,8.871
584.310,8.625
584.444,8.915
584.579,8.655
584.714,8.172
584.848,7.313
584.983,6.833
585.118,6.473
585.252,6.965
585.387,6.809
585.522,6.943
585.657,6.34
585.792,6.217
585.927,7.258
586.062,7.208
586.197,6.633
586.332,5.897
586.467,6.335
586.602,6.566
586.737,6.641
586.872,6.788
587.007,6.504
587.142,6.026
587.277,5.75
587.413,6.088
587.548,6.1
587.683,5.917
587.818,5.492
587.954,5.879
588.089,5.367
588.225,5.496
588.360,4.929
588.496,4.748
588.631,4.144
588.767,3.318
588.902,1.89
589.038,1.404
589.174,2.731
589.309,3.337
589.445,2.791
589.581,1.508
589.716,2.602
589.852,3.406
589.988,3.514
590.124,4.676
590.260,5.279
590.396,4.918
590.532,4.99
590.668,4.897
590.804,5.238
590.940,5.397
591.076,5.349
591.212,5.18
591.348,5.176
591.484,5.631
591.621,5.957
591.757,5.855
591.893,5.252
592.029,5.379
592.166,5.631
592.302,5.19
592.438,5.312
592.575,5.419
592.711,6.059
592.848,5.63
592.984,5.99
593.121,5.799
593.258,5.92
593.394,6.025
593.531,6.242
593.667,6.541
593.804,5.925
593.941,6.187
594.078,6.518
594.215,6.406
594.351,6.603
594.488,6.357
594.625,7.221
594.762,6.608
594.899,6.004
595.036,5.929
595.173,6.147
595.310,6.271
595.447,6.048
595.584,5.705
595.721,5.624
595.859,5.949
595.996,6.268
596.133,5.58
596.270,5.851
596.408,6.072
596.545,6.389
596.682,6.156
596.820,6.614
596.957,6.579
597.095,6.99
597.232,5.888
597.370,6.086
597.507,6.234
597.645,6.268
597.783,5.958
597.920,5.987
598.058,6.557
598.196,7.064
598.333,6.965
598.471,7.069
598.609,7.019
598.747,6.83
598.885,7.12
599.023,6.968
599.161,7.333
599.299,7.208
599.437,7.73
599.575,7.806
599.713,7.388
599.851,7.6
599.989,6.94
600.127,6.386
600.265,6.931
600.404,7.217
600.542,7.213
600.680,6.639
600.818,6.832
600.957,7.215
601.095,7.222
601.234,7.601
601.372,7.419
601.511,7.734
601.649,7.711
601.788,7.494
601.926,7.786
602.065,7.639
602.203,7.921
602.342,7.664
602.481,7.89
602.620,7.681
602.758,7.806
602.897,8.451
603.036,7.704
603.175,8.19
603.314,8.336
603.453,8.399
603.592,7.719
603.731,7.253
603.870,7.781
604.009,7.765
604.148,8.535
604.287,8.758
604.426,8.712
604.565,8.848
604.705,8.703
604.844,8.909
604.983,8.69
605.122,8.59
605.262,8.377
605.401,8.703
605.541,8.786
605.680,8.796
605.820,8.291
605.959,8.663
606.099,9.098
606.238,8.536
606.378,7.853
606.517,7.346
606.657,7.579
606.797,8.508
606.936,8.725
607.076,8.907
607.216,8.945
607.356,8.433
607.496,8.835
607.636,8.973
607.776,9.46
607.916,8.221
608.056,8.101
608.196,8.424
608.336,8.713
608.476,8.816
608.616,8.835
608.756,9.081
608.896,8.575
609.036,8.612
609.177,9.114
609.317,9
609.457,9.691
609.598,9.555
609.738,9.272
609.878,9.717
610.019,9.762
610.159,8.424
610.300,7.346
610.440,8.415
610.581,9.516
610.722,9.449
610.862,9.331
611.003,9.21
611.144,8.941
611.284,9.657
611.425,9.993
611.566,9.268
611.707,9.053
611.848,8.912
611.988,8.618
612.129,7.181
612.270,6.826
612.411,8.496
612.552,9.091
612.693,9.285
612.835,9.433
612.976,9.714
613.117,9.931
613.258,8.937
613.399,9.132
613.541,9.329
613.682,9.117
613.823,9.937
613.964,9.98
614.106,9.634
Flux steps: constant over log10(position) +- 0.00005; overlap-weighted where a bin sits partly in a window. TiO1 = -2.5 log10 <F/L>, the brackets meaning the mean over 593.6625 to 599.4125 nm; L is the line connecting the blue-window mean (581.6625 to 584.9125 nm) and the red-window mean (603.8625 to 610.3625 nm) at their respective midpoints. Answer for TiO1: 0.30 mag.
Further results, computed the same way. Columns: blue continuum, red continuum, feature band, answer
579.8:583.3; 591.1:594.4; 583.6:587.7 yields 0.09 mag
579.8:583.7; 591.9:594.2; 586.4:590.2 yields 0.47 mag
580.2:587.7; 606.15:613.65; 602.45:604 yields 0.09 mag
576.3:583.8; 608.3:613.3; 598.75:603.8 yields 0.19 mag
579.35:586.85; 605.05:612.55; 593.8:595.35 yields 0.31 mag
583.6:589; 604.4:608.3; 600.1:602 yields 0.11 mag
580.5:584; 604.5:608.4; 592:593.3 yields 0.45 mag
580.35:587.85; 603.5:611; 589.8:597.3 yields 0.37 mag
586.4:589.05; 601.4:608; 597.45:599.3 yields 0.07 mag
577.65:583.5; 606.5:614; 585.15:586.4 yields 0.31 mag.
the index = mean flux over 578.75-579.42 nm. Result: 9.22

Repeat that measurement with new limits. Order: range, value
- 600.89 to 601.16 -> 7.23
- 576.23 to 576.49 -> 7.6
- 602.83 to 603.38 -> 8.16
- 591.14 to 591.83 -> 5.56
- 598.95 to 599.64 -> 7.4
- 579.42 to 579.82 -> 9.83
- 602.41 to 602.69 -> 7.79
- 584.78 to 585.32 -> 6.91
